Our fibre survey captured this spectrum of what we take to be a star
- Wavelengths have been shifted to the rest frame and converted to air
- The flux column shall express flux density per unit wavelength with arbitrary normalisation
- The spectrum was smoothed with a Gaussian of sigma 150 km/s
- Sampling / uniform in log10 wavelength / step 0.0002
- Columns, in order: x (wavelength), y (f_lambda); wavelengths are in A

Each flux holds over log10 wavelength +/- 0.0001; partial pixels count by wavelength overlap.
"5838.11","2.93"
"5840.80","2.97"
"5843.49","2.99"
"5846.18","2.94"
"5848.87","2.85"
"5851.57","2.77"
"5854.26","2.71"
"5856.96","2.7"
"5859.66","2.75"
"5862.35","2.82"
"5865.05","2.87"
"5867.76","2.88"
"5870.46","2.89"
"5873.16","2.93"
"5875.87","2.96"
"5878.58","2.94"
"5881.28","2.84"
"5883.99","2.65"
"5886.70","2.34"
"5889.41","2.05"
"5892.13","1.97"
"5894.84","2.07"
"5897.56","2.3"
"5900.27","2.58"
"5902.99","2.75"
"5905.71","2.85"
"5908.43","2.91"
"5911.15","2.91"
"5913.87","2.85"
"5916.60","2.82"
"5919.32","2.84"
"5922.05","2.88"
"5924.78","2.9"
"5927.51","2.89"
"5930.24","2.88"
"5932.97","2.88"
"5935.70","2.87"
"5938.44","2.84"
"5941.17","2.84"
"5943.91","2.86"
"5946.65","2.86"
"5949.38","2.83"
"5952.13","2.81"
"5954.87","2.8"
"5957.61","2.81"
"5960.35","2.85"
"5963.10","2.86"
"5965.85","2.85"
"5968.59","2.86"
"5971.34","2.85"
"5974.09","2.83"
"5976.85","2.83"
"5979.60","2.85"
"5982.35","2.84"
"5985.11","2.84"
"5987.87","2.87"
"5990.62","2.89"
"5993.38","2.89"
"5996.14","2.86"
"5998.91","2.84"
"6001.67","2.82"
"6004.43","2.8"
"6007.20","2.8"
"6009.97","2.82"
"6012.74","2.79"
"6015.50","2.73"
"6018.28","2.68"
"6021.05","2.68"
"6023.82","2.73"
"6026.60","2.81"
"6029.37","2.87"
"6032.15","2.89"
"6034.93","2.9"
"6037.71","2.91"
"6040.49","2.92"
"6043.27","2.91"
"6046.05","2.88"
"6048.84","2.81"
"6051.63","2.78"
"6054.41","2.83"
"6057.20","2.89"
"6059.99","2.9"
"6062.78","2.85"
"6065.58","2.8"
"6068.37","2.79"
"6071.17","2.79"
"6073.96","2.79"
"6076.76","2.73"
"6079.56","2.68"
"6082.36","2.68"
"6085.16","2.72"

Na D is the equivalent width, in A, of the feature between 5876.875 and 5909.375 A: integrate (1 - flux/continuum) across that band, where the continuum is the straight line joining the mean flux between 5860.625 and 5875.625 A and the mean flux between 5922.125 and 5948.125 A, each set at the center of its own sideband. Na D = 4.0 A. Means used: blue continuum 2.88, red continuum 2.87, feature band 2.52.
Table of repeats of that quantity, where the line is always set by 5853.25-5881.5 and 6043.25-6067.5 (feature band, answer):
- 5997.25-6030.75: 0.75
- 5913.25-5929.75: -0.11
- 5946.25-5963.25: 0.11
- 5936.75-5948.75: -0.01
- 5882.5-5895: 2.68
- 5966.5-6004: -0.06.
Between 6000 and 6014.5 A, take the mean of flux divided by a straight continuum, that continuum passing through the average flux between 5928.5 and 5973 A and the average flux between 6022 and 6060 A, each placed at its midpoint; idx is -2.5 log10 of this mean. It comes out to 0.02 mag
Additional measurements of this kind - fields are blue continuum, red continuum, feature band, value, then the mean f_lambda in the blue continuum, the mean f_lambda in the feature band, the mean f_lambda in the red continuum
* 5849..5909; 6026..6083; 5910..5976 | -0.05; 2.66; 2.85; 2.83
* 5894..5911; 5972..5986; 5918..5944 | -0.07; 2.62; 2.87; 2.84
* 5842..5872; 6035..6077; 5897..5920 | 0.03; 2.84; 2.77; 2.84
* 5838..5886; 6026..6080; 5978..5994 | -0.01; 2.85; 2.86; 2.84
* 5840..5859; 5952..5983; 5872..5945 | 0.05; 2.84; 2.72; 2.84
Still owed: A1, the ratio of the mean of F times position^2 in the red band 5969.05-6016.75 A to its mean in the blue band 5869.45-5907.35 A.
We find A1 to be 1.1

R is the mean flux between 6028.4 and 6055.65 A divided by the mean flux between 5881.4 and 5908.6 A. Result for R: 1.2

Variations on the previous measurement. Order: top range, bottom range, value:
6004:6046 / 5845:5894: 1.04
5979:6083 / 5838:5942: 1.02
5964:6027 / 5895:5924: 1.03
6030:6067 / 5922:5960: 1.00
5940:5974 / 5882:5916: 1.12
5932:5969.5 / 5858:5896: 1.08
